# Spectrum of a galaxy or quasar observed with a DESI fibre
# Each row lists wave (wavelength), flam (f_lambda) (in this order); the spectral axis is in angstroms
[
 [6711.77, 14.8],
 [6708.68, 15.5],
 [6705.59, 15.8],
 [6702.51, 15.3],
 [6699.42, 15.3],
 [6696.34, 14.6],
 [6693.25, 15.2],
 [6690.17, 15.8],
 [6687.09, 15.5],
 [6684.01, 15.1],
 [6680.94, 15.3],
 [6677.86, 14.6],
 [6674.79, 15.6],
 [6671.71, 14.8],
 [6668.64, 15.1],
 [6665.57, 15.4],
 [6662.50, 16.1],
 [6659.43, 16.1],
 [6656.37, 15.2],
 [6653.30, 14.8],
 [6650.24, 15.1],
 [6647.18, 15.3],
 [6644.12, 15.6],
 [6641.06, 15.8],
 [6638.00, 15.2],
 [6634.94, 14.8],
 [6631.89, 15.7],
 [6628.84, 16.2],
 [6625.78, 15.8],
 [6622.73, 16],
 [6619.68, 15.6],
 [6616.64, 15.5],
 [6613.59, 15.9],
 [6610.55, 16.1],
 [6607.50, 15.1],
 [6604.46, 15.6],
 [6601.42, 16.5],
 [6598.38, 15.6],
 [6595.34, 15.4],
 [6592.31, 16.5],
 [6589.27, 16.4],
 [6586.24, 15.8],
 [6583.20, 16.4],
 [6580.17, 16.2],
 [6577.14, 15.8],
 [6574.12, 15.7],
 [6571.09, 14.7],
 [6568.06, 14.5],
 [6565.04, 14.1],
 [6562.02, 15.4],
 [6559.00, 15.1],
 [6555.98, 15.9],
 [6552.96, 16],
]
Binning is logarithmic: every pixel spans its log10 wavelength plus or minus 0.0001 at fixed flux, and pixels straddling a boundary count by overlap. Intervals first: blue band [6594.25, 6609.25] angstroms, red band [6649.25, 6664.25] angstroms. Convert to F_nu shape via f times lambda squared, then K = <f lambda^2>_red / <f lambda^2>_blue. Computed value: 1.01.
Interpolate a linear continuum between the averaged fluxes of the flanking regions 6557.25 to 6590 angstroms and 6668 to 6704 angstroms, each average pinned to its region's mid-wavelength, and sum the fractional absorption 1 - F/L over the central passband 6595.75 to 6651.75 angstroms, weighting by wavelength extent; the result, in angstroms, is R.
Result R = -1.1 angstroms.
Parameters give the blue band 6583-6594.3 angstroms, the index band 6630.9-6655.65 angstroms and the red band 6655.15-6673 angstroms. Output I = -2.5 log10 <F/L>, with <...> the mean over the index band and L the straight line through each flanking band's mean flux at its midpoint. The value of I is 0.03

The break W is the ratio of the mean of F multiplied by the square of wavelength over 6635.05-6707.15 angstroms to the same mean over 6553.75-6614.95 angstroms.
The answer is 1.01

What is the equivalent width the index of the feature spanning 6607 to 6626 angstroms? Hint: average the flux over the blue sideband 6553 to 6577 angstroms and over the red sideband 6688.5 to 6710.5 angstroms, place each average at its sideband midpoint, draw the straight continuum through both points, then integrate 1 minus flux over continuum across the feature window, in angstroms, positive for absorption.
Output -0.6 angstroms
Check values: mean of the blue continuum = 15.2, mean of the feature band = 15.7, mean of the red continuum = 15.4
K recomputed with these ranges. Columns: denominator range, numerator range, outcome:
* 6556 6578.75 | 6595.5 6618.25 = 1.05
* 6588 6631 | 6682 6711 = 0.99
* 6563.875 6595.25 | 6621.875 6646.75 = 1.02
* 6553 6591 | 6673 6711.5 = 1.02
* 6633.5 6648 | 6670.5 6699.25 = 1.00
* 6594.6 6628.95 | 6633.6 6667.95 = 0.99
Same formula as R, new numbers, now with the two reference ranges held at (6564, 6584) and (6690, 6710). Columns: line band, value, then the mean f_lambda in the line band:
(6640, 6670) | -0.2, 15.4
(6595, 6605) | -0.3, 15.8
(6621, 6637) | -0.4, 15.7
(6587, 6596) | -0.5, 16.2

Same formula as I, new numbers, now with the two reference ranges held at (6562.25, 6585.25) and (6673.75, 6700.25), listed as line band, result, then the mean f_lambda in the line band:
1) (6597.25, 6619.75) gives -0.03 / 15.8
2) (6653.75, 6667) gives -0.03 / 15.6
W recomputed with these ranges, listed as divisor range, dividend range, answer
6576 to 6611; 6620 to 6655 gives 0.98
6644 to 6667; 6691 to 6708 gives 1.00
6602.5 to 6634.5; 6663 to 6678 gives 0.98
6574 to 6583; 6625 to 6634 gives 1.00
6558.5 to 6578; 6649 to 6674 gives 1.05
